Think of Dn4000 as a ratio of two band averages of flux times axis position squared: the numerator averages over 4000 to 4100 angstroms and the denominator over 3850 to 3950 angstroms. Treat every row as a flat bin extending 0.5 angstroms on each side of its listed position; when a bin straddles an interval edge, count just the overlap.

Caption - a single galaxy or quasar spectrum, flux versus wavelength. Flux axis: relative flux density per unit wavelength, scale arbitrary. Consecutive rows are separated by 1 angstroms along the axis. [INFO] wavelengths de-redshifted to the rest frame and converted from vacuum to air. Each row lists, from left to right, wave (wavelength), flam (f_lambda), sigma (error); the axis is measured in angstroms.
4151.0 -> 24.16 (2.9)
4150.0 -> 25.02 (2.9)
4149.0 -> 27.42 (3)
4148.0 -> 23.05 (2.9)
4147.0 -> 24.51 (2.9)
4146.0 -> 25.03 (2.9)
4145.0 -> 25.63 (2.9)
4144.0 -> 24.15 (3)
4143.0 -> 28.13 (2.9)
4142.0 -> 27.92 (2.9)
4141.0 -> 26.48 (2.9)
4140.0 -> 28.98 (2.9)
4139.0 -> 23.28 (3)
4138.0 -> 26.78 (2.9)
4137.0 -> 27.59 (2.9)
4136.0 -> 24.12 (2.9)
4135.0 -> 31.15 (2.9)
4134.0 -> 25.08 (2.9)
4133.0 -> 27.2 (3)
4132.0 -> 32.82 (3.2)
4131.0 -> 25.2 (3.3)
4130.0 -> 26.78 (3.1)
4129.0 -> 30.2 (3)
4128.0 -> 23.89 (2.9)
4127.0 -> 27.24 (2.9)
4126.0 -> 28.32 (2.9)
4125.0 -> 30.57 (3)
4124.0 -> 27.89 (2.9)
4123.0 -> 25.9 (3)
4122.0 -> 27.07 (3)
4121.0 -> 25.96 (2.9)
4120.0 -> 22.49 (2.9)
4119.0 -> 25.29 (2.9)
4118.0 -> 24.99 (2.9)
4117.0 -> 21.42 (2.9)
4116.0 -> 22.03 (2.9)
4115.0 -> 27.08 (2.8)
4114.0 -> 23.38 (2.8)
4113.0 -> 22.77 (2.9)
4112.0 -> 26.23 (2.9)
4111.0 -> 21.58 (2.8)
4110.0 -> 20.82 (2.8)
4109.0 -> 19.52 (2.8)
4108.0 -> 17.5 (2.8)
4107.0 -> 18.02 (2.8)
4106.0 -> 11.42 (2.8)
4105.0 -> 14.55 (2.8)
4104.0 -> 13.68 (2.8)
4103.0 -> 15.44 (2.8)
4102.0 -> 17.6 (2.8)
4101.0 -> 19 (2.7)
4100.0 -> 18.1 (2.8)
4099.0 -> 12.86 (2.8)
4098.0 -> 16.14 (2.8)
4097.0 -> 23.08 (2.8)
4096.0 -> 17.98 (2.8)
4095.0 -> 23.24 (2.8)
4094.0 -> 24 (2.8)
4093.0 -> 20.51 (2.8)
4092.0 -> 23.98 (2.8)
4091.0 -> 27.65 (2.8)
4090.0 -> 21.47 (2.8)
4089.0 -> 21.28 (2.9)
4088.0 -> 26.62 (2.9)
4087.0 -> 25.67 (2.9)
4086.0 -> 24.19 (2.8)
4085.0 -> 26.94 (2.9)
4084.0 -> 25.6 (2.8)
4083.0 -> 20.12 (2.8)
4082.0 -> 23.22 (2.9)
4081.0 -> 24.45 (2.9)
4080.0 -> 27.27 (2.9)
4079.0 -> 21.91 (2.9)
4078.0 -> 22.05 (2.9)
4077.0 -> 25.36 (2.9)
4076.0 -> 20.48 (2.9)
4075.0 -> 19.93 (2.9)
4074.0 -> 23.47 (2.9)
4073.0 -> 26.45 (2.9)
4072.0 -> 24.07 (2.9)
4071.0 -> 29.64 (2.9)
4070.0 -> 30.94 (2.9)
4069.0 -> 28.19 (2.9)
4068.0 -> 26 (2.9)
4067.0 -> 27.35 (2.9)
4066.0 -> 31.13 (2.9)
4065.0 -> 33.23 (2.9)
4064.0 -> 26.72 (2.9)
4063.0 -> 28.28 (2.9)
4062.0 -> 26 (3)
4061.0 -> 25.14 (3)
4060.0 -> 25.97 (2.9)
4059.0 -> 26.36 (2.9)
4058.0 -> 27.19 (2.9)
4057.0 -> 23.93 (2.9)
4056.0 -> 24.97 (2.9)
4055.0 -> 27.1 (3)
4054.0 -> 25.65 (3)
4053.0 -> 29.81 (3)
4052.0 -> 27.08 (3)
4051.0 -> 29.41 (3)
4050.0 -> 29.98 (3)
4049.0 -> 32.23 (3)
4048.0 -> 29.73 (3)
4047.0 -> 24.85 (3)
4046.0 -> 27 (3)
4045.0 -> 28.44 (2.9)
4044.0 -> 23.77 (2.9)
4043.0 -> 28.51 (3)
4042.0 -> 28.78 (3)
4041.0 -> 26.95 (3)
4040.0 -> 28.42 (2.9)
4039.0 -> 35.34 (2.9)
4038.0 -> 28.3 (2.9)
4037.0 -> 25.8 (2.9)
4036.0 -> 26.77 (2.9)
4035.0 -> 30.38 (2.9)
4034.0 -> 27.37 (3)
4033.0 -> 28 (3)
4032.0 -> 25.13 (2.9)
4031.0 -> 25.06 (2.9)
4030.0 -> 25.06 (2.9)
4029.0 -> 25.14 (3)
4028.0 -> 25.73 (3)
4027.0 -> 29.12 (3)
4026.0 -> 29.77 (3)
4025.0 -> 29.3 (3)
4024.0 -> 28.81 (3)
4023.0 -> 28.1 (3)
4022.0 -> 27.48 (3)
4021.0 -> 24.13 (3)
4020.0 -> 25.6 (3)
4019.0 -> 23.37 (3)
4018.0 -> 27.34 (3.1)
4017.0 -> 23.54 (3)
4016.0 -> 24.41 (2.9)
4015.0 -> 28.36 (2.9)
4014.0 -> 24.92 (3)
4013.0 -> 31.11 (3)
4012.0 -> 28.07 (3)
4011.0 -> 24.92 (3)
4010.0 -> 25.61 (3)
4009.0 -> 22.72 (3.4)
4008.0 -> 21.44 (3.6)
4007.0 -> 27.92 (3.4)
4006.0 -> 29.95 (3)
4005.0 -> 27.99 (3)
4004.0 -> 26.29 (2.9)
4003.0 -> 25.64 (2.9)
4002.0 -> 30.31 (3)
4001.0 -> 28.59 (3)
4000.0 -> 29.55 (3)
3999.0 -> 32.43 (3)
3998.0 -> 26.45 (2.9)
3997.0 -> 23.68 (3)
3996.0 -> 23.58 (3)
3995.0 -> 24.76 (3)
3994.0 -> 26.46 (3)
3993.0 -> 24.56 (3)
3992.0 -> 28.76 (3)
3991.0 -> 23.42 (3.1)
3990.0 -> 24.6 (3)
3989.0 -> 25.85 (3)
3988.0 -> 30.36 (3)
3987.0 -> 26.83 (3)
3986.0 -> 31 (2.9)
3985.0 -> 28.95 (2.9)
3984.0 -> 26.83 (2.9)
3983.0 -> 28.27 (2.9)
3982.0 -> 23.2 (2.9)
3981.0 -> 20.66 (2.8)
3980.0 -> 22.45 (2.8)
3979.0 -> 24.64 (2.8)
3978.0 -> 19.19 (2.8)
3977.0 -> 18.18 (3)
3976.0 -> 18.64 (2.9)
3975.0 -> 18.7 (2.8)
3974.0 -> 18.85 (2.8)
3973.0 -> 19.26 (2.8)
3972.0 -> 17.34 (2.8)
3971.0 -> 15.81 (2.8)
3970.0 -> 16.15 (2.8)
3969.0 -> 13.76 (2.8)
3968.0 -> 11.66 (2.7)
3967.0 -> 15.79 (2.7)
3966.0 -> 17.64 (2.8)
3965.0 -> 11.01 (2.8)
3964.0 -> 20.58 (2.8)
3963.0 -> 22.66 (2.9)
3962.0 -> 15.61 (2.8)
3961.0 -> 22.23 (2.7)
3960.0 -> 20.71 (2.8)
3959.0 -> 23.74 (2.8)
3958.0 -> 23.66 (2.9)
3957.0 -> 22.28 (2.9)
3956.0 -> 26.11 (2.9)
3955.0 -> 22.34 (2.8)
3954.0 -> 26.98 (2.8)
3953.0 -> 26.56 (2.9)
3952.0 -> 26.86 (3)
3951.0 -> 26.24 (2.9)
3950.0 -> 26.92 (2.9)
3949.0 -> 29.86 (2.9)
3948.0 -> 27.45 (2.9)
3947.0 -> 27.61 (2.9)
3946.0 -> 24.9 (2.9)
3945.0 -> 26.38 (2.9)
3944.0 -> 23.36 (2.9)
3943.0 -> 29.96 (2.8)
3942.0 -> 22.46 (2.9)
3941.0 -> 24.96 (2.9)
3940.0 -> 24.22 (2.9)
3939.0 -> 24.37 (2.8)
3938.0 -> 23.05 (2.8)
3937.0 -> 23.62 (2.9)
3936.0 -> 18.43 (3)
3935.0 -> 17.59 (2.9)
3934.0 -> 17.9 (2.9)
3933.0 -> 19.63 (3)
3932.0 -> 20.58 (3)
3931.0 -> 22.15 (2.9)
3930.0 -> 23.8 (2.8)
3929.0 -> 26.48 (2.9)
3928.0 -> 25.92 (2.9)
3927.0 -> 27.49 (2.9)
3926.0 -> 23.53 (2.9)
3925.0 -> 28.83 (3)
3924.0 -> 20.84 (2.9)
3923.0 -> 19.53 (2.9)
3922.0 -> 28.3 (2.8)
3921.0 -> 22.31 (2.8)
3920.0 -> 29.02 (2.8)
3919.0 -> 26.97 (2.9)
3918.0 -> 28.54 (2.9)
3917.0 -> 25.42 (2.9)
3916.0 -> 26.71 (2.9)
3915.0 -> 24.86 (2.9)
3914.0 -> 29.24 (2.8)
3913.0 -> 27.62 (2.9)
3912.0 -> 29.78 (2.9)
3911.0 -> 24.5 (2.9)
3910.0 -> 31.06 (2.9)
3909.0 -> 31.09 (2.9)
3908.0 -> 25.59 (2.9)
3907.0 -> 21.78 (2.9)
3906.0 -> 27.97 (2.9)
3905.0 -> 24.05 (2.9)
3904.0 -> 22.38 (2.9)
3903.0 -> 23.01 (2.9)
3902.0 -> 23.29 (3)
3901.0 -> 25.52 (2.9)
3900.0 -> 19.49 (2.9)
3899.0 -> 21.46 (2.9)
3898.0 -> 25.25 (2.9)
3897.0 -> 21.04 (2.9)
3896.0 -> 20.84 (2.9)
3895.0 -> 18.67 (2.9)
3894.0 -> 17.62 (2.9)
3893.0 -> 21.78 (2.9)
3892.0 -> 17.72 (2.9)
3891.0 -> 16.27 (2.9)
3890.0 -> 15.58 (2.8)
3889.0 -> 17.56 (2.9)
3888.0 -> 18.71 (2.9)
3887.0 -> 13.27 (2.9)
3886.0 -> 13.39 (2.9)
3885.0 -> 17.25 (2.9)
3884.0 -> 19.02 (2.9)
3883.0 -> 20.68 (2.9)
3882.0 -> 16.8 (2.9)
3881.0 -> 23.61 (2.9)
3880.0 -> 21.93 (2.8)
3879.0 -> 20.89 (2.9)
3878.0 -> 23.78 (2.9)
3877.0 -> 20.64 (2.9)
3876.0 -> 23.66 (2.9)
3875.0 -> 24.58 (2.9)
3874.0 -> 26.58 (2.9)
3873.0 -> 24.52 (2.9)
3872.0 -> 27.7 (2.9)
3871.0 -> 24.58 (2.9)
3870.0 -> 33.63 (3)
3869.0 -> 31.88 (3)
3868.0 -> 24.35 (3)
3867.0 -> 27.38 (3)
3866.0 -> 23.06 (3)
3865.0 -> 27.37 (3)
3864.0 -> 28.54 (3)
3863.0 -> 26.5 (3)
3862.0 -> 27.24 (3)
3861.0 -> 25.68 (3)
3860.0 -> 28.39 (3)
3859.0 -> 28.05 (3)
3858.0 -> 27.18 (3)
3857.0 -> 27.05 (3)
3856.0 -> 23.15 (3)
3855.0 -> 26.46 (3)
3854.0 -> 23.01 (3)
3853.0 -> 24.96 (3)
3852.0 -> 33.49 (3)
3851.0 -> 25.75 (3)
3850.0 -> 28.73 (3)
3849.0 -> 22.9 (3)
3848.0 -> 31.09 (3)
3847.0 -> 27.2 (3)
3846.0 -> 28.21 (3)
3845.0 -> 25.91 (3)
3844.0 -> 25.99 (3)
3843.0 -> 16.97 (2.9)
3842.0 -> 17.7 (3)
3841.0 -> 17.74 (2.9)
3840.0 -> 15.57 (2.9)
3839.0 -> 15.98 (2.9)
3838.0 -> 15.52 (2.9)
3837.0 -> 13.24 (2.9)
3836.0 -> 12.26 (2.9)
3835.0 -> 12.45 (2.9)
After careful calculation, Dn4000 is 1.2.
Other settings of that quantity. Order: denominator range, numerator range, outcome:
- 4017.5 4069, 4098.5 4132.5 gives 0.85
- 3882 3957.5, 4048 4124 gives 1.10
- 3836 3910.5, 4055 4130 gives 1.14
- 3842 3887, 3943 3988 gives 0.95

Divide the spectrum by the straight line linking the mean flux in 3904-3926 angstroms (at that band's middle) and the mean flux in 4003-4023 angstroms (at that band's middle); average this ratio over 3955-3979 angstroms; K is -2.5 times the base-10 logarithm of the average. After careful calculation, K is 0.35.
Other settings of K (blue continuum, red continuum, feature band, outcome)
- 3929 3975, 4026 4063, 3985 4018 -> -0.08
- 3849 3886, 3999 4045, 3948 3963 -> 0.08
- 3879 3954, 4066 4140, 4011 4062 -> -0.16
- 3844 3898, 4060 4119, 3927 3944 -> 0.02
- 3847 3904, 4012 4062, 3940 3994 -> 0.12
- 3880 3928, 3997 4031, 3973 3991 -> 0.08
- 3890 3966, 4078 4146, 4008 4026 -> -0.11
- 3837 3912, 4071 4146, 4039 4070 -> -0.18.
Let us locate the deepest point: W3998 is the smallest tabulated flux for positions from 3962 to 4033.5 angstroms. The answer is 11.01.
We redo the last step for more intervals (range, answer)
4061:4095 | 19.93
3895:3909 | 18.67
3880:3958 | 13.27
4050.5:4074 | 23.47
